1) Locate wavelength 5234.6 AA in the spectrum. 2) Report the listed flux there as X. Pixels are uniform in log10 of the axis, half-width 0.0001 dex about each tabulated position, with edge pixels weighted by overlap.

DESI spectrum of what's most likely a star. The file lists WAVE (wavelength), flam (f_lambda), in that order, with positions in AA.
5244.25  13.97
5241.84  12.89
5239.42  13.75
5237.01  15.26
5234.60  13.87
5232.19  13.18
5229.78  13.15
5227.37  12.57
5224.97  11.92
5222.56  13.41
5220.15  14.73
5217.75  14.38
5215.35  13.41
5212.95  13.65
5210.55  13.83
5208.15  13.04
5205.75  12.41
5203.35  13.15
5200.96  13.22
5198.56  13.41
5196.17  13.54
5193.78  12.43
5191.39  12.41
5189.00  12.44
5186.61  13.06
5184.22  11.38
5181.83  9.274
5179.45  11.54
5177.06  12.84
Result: 13.87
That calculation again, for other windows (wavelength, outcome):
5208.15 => 13.04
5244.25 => 13.97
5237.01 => 15.26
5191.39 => 12.41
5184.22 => 11.38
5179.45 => 11.54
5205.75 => 12.41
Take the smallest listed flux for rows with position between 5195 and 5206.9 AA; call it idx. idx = 12.41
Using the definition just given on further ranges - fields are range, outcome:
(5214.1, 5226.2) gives 11.92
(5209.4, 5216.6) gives 13.41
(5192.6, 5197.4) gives 12.43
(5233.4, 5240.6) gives 13.75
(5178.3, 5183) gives 9.274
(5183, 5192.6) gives 11.38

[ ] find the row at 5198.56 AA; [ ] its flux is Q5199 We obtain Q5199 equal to 13.41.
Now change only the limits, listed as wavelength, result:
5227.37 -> 12.57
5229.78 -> 13.15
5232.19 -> 13.18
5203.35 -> 13.15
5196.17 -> 13.54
